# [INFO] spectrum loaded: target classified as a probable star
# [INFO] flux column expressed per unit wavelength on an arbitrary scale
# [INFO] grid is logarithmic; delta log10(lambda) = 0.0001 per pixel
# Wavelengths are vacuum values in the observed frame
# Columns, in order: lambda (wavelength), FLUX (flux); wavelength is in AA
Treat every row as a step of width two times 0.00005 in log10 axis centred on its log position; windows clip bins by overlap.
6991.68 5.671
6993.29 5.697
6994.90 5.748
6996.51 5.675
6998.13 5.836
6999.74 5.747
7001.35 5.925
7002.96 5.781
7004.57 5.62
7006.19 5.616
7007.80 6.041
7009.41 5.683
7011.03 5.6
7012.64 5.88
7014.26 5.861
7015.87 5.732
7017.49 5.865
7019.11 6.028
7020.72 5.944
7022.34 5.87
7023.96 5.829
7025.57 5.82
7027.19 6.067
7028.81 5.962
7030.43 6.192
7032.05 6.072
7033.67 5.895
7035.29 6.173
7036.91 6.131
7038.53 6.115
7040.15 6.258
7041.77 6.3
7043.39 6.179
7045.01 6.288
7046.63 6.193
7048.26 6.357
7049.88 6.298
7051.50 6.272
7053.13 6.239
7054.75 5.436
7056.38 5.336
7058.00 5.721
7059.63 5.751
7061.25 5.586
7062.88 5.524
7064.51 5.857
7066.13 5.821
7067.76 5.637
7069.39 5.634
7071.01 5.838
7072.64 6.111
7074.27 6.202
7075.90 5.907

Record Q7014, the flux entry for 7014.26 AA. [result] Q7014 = 5.861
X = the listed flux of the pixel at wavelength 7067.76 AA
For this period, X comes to 5.637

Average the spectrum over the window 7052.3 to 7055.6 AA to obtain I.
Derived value 5.82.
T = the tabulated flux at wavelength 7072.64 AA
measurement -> 6.111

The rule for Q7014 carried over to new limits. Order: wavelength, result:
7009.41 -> 5.683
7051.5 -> 6.272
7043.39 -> 6.179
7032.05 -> 6.072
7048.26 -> 6.357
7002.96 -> 5.781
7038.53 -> 6.115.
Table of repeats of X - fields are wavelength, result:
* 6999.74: 5.747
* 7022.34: 5.87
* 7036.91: 6.131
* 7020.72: 5.944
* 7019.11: 6.028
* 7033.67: 5.895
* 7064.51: 5.857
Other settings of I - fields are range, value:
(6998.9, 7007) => 5.74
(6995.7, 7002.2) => 5.79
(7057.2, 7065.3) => 5.68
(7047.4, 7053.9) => 6.28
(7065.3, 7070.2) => 5.7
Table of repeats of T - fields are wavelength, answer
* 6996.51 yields 5.675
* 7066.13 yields 5.821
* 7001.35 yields 5.925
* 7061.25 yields 5.586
